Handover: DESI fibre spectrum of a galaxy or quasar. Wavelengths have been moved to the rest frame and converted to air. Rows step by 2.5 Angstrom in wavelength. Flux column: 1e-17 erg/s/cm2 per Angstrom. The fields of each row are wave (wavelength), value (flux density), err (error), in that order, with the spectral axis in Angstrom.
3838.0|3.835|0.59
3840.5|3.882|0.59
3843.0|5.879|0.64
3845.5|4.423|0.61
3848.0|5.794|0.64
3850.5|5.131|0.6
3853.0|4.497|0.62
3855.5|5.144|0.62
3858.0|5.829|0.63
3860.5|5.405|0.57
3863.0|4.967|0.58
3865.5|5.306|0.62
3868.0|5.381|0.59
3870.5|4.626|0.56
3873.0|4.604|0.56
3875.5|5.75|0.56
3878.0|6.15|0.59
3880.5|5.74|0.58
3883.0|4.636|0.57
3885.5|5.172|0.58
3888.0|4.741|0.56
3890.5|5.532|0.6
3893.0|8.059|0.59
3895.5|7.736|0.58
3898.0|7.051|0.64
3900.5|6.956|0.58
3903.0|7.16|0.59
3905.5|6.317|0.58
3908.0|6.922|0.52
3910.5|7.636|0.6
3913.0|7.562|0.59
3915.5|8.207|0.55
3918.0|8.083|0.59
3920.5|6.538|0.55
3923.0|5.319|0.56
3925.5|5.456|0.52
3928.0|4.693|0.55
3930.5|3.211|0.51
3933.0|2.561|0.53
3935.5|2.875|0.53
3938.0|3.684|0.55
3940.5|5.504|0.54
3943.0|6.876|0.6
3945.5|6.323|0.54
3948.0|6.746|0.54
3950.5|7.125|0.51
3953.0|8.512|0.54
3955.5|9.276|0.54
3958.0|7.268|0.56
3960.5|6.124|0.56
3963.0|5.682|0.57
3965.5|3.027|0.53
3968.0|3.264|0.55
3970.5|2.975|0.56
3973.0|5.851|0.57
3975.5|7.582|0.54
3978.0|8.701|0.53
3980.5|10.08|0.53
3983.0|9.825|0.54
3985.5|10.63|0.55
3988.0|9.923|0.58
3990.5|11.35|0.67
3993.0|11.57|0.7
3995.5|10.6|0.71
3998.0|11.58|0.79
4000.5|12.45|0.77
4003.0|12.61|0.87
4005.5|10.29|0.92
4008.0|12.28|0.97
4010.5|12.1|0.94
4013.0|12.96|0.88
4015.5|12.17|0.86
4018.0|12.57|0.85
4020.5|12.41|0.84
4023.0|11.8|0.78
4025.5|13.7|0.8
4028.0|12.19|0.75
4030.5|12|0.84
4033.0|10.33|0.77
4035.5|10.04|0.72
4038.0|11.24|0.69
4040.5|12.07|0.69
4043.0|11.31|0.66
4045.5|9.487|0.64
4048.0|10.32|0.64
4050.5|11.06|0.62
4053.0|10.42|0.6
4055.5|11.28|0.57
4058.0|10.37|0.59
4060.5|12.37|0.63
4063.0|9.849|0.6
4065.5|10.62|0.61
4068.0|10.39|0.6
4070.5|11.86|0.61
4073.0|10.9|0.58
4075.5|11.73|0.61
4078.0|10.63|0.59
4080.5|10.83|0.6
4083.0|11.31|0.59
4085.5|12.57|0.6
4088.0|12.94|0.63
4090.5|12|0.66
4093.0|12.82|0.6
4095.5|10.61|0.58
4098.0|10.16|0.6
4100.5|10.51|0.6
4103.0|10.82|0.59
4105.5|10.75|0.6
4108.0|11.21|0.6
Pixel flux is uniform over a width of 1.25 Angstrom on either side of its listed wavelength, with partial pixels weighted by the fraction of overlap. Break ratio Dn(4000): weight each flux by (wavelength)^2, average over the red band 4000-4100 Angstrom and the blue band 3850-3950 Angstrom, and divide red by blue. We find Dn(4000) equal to 2.14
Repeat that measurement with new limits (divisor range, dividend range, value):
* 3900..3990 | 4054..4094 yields 1.85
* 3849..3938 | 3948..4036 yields 1.79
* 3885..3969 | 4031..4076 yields 1.90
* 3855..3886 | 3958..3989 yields 1.39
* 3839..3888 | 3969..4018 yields 2.14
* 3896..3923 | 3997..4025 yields 1.79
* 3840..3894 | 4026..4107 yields 2.32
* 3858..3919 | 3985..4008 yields 1.92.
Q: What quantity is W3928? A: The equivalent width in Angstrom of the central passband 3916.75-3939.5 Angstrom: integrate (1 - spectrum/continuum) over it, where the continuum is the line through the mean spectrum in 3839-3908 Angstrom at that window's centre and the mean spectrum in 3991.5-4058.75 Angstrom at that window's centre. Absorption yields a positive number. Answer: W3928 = 8.75 Angstrom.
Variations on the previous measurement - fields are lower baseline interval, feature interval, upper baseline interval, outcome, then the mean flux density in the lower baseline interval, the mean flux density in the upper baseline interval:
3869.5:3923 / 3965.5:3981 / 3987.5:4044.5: 6.2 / 6.42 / 11.7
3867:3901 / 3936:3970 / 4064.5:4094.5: 8.1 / 5.85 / 11.5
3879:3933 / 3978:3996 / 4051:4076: -3.7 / 6.23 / 11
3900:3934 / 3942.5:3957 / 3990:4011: 1.5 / 6.2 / 11.6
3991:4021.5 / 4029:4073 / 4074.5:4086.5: 2.7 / 11.9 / 11.4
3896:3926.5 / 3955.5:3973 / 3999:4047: 7.7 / 6.97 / 11.8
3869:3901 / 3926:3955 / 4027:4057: 8.8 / 5.88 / 11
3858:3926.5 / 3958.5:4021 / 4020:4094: -0.7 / 6.18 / 11.3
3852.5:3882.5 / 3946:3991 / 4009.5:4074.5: 7.6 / 5.29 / 11.4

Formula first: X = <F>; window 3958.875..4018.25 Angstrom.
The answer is 9.36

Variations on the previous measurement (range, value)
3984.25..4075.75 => 11.4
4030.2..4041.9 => 11.1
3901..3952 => 5.97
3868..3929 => 6.27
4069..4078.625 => 11.3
